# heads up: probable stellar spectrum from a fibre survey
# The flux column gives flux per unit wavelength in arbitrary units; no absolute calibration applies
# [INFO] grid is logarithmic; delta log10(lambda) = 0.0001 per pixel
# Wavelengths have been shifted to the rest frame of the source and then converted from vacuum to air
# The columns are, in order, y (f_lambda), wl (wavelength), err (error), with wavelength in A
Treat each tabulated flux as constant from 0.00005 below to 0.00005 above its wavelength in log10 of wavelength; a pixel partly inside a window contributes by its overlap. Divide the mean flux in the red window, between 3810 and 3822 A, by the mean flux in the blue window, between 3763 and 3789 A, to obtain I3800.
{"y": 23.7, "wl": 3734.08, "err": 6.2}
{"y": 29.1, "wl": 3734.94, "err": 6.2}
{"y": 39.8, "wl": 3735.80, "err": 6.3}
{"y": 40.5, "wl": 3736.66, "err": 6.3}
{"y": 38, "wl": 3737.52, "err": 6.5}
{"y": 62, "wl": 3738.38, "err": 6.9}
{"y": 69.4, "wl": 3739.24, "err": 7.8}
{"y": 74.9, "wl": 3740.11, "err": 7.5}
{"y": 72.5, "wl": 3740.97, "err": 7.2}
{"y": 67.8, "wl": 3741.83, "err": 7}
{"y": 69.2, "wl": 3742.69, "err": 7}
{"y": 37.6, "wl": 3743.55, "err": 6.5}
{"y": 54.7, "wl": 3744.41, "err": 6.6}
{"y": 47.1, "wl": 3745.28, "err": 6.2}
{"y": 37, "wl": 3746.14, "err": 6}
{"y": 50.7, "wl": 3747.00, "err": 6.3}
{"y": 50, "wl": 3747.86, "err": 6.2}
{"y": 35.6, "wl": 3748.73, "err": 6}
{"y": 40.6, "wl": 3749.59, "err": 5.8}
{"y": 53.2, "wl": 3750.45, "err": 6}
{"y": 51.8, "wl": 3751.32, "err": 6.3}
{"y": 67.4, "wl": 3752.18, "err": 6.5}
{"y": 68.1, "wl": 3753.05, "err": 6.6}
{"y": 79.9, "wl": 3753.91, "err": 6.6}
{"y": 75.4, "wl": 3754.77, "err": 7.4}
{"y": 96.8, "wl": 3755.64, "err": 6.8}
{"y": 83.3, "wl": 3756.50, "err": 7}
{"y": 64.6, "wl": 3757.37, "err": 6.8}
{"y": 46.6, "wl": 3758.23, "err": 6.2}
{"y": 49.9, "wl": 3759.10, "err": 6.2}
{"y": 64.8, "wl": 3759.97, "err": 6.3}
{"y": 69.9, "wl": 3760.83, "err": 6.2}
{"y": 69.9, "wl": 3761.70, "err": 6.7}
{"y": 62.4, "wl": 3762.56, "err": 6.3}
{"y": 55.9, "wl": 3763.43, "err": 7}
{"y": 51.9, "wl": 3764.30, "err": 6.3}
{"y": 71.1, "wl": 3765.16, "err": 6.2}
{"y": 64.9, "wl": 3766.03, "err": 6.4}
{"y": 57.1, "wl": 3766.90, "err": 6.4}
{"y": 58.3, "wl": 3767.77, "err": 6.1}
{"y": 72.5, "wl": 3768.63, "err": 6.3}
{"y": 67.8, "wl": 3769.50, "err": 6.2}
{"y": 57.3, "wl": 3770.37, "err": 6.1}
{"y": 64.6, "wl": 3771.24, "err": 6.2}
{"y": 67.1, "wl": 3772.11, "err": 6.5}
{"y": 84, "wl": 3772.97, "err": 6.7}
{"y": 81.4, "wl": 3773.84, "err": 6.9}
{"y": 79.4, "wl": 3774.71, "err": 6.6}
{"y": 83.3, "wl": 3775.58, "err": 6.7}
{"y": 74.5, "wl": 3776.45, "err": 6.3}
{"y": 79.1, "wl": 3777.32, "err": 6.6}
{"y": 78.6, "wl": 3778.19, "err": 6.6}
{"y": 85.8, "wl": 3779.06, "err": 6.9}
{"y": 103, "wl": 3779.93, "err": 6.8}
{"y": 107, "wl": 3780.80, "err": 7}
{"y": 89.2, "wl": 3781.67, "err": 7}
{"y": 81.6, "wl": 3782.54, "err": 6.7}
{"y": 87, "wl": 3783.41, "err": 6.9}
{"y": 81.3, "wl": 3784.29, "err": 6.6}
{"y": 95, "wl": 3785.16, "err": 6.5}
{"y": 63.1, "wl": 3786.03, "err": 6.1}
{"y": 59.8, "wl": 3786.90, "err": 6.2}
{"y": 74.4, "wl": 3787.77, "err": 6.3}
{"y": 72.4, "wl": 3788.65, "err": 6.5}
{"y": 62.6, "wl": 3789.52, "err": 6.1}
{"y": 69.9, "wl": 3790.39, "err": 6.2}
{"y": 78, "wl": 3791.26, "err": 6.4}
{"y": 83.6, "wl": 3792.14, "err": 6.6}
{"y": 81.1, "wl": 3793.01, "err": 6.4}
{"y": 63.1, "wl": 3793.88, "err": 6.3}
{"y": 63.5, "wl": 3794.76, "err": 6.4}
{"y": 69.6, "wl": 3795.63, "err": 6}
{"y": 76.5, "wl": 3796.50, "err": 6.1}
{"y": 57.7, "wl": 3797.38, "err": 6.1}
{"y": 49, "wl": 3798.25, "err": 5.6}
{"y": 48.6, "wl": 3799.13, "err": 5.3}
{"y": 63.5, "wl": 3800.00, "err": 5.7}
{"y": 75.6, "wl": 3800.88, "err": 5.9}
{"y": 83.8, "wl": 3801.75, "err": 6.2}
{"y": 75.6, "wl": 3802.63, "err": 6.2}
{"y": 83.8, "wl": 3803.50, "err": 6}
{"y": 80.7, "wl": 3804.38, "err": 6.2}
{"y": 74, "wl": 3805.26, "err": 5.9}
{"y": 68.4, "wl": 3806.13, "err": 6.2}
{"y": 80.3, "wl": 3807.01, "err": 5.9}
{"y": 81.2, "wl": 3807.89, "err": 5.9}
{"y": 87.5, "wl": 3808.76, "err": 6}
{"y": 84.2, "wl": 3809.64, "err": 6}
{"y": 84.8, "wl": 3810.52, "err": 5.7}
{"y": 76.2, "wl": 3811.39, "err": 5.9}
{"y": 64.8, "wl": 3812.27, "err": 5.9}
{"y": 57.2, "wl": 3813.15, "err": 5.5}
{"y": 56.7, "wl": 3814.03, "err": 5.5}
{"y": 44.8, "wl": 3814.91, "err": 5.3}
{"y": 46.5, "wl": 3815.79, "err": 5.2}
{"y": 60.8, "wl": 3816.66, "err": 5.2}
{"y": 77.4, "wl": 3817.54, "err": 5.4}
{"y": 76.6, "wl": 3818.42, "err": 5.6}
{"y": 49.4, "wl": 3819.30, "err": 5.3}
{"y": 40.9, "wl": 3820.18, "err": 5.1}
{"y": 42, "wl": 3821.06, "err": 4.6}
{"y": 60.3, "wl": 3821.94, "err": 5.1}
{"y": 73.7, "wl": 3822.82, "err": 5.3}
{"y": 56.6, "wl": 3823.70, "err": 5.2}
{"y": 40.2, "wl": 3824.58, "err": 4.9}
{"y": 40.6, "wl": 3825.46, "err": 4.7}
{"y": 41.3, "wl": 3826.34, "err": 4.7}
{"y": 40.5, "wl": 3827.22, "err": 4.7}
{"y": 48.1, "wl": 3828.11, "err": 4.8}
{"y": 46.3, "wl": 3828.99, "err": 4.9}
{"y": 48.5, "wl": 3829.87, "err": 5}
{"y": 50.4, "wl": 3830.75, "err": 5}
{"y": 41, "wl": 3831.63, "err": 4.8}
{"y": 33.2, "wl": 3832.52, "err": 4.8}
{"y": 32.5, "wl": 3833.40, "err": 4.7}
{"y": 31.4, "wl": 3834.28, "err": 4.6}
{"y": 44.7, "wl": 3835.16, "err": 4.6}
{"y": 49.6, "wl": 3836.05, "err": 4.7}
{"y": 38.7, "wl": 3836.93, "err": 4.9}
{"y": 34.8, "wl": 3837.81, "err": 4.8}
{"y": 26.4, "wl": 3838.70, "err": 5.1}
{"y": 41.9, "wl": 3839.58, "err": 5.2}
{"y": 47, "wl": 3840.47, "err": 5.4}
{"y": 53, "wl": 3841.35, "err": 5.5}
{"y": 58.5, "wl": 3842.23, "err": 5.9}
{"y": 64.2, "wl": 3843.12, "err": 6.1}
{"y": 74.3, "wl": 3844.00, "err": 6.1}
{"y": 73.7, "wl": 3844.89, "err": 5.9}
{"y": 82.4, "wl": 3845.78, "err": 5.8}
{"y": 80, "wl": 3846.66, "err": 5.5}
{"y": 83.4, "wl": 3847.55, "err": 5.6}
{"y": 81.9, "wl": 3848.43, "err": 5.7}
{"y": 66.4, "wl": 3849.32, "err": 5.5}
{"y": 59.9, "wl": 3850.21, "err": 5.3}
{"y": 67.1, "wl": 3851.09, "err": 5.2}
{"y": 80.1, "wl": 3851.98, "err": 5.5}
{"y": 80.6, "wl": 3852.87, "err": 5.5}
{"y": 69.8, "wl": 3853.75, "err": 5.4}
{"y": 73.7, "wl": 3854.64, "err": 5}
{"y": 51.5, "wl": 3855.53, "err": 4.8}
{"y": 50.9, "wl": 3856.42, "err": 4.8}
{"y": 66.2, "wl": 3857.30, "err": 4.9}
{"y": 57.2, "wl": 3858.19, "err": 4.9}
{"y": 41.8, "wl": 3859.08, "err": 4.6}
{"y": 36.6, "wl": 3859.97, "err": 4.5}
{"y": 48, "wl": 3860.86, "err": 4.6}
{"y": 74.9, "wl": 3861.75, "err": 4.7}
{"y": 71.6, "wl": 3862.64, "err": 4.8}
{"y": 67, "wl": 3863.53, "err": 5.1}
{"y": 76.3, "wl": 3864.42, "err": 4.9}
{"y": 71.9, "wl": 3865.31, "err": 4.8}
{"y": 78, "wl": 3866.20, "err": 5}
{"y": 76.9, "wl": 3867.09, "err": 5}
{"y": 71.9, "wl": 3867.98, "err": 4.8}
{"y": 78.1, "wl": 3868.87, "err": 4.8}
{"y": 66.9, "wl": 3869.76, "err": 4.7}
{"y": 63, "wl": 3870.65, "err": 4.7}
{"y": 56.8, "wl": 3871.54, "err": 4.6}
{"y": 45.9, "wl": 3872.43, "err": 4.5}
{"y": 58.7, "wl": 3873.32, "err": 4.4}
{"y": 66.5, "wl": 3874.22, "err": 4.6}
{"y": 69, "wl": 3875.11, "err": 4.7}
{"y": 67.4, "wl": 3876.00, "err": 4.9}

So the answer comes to 0.8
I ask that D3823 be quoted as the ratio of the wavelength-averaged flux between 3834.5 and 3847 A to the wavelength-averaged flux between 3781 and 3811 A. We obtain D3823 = 0.7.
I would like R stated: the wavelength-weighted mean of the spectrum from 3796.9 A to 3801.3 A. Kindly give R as 58.9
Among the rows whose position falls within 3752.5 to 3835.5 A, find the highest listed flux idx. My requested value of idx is 107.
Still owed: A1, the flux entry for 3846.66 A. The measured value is 80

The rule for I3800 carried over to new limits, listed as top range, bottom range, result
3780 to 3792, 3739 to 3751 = 1.47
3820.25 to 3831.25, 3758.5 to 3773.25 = 0.77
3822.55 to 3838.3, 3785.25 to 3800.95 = 0.64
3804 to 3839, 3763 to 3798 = 0.75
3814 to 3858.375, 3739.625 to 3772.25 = 0.91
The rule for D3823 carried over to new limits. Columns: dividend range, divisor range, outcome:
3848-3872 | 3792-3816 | 0.94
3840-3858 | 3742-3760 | 1.17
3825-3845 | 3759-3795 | 0.62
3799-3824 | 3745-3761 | 1.14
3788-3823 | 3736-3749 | 1.27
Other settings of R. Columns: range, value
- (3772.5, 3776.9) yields 80.5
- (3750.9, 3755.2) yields 68.7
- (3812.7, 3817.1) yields 53.2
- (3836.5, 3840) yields 35.4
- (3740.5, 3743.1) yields 70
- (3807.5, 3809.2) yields 84.7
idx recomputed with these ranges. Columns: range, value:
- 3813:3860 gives 83.4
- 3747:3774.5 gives 96.8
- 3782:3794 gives 95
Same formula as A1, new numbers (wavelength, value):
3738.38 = 62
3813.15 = 57.2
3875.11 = 69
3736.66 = 40.5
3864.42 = 76.3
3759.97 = 64.8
